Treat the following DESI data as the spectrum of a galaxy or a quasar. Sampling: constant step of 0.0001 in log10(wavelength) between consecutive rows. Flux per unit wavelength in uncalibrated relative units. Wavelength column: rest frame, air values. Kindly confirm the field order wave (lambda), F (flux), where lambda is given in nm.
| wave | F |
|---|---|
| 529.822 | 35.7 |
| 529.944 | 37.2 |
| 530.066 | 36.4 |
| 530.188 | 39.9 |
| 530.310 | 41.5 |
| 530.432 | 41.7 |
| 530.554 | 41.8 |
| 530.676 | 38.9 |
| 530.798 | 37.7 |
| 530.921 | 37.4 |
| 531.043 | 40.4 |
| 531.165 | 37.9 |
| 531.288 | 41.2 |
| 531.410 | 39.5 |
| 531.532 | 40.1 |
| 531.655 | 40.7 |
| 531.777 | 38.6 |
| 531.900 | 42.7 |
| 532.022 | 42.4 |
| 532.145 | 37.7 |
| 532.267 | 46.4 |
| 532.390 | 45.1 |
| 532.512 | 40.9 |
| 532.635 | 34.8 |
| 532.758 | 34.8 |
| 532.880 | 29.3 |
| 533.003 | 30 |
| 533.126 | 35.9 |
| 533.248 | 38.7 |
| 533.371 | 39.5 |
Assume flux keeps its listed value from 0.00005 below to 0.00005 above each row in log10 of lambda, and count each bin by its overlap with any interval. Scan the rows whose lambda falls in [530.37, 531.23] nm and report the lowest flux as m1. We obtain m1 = 37.4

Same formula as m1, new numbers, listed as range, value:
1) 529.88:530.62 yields 36.4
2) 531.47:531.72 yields 40.1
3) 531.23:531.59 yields 39.5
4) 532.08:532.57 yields 37.7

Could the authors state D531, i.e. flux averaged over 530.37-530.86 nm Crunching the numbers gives 40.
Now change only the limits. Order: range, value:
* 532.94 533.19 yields 33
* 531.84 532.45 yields 42.9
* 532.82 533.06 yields 29.6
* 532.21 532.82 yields 40.3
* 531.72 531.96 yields 40.6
